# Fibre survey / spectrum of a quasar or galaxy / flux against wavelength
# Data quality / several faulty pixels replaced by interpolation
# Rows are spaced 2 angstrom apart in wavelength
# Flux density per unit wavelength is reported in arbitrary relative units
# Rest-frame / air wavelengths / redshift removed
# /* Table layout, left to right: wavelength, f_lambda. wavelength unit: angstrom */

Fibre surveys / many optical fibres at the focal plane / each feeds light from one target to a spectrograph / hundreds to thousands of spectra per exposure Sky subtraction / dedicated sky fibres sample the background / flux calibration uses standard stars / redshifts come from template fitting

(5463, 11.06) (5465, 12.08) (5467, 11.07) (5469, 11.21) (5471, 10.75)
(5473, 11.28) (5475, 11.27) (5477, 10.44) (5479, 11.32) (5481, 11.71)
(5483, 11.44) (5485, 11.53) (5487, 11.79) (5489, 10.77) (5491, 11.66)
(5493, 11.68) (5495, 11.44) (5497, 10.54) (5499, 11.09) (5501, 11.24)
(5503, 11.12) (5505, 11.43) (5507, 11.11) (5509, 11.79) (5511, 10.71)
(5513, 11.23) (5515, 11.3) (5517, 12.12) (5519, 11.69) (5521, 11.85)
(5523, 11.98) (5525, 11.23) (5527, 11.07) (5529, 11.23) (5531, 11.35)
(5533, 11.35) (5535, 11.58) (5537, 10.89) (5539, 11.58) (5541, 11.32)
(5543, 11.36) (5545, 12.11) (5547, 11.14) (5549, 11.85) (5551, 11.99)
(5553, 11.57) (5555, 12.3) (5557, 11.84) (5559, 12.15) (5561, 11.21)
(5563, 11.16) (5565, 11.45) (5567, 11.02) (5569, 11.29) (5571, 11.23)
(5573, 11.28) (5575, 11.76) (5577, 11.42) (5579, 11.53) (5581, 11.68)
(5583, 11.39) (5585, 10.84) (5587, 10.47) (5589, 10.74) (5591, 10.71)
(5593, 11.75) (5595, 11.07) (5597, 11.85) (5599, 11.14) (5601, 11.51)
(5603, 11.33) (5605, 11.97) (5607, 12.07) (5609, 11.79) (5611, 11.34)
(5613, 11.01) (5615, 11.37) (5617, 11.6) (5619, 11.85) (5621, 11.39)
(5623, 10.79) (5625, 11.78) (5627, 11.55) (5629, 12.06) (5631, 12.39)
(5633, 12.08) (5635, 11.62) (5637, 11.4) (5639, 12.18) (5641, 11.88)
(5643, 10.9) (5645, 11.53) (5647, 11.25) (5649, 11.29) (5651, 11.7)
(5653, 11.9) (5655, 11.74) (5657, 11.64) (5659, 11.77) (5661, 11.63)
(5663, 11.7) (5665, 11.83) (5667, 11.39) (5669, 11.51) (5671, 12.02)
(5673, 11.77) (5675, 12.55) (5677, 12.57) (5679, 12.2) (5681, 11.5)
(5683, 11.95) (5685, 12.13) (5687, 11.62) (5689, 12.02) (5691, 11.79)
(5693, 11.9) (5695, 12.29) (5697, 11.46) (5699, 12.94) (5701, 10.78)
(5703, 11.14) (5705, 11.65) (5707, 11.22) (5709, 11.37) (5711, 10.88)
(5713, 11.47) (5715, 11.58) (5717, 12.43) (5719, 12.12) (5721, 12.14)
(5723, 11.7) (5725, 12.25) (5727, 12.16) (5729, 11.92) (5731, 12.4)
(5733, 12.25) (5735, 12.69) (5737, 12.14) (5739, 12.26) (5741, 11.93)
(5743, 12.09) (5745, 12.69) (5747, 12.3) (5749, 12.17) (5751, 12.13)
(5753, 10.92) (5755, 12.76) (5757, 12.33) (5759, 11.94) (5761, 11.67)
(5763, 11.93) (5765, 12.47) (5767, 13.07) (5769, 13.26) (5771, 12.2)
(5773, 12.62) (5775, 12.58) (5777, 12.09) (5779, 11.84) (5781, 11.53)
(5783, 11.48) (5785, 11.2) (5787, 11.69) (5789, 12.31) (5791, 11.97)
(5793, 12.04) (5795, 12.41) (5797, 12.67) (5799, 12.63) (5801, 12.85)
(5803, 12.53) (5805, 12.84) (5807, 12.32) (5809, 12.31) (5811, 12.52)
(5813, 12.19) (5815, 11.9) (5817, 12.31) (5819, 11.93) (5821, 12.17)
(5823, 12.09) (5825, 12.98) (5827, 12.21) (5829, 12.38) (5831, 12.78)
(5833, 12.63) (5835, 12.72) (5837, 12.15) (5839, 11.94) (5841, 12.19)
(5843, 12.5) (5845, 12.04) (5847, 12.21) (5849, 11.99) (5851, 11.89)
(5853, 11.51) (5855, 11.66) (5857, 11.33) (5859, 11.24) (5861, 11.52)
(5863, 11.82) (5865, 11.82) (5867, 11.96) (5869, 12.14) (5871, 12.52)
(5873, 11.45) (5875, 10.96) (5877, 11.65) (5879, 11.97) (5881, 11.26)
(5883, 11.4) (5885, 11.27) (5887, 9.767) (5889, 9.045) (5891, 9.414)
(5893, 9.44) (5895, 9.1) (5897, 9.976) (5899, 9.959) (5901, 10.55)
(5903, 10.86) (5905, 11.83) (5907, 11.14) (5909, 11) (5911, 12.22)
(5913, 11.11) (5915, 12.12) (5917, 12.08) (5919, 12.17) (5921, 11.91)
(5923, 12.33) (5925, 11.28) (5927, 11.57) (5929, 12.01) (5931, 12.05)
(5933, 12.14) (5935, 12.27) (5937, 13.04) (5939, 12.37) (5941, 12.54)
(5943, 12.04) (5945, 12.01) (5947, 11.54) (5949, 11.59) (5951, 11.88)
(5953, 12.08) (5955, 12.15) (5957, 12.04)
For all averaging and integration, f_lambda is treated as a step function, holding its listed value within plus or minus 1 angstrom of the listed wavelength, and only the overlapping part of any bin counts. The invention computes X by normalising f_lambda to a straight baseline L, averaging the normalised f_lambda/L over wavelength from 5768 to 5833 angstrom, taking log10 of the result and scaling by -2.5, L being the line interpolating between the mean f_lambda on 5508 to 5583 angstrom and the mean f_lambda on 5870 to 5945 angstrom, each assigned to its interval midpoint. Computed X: -0.08 mag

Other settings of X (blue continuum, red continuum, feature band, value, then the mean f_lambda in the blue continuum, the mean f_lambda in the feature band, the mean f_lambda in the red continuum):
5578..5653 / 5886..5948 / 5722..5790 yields -0.068 mag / 11.5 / 12.1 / 11.3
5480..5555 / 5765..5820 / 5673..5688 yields -0.011 mag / 11.4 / 12.1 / 12.3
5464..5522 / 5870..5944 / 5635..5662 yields -0.025 mag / 11.3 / 11.6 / 11.3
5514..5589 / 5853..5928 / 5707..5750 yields -0.064 mag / 11.5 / 12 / 11.2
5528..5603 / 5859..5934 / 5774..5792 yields -0.051 mag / 11.4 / 11.9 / 11.3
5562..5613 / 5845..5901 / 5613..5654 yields -0.028 mag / 11.3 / 11.6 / 11.1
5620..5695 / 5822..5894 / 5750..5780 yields -0.049 mag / 11.8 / 12.3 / 11.7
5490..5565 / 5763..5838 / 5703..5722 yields 0.038 mag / 11.5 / 11.6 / 12.3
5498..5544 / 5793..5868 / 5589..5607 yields 0.015 mag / 11.4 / 11.4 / 12.2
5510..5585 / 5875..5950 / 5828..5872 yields -0.062 mag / 11.5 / 12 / 11.3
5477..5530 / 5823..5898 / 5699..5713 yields 0.014 mag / 11.4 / 11.3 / 11.5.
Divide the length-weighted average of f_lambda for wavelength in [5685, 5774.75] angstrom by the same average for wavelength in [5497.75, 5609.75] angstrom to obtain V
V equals 1.05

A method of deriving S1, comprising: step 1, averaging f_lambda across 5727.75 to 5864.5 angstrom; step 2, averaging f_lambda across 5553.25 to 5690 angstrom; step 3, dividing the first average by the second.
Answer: 1.1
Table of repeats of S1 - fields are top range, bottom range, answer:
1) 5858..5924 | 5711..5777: 0.92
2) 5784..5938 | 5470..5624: 1.03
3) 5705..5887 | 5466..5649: 1.05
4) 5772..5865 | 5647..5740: 1.02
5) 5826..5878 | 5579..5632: 1.05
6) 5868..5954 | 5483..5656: 1.00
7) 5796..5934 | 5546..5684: 1.01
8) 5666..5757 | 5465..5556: 1.05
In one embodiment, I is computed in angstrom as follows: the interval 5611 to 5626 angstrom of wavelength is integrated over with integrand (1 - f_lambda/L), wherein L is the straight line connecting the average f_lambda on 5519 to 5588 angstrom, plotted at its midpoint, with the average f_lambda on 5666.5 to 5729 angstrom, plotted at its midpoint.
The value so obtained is 0.3 angstrom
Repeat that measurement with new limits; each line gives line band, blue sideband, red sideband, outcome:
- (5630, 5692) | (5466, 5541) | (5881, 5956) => -2.4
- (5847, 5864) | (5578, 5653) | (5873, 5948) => -0.4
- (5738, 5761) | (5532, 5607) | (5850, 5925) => -1.6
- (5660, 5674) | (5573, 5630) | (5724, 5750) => 0.2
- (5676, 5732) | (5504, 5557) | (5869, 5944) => -2.0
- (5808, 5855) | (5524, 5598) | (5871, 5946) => -3.6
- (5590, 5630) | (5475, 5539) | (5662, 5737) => 0.5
